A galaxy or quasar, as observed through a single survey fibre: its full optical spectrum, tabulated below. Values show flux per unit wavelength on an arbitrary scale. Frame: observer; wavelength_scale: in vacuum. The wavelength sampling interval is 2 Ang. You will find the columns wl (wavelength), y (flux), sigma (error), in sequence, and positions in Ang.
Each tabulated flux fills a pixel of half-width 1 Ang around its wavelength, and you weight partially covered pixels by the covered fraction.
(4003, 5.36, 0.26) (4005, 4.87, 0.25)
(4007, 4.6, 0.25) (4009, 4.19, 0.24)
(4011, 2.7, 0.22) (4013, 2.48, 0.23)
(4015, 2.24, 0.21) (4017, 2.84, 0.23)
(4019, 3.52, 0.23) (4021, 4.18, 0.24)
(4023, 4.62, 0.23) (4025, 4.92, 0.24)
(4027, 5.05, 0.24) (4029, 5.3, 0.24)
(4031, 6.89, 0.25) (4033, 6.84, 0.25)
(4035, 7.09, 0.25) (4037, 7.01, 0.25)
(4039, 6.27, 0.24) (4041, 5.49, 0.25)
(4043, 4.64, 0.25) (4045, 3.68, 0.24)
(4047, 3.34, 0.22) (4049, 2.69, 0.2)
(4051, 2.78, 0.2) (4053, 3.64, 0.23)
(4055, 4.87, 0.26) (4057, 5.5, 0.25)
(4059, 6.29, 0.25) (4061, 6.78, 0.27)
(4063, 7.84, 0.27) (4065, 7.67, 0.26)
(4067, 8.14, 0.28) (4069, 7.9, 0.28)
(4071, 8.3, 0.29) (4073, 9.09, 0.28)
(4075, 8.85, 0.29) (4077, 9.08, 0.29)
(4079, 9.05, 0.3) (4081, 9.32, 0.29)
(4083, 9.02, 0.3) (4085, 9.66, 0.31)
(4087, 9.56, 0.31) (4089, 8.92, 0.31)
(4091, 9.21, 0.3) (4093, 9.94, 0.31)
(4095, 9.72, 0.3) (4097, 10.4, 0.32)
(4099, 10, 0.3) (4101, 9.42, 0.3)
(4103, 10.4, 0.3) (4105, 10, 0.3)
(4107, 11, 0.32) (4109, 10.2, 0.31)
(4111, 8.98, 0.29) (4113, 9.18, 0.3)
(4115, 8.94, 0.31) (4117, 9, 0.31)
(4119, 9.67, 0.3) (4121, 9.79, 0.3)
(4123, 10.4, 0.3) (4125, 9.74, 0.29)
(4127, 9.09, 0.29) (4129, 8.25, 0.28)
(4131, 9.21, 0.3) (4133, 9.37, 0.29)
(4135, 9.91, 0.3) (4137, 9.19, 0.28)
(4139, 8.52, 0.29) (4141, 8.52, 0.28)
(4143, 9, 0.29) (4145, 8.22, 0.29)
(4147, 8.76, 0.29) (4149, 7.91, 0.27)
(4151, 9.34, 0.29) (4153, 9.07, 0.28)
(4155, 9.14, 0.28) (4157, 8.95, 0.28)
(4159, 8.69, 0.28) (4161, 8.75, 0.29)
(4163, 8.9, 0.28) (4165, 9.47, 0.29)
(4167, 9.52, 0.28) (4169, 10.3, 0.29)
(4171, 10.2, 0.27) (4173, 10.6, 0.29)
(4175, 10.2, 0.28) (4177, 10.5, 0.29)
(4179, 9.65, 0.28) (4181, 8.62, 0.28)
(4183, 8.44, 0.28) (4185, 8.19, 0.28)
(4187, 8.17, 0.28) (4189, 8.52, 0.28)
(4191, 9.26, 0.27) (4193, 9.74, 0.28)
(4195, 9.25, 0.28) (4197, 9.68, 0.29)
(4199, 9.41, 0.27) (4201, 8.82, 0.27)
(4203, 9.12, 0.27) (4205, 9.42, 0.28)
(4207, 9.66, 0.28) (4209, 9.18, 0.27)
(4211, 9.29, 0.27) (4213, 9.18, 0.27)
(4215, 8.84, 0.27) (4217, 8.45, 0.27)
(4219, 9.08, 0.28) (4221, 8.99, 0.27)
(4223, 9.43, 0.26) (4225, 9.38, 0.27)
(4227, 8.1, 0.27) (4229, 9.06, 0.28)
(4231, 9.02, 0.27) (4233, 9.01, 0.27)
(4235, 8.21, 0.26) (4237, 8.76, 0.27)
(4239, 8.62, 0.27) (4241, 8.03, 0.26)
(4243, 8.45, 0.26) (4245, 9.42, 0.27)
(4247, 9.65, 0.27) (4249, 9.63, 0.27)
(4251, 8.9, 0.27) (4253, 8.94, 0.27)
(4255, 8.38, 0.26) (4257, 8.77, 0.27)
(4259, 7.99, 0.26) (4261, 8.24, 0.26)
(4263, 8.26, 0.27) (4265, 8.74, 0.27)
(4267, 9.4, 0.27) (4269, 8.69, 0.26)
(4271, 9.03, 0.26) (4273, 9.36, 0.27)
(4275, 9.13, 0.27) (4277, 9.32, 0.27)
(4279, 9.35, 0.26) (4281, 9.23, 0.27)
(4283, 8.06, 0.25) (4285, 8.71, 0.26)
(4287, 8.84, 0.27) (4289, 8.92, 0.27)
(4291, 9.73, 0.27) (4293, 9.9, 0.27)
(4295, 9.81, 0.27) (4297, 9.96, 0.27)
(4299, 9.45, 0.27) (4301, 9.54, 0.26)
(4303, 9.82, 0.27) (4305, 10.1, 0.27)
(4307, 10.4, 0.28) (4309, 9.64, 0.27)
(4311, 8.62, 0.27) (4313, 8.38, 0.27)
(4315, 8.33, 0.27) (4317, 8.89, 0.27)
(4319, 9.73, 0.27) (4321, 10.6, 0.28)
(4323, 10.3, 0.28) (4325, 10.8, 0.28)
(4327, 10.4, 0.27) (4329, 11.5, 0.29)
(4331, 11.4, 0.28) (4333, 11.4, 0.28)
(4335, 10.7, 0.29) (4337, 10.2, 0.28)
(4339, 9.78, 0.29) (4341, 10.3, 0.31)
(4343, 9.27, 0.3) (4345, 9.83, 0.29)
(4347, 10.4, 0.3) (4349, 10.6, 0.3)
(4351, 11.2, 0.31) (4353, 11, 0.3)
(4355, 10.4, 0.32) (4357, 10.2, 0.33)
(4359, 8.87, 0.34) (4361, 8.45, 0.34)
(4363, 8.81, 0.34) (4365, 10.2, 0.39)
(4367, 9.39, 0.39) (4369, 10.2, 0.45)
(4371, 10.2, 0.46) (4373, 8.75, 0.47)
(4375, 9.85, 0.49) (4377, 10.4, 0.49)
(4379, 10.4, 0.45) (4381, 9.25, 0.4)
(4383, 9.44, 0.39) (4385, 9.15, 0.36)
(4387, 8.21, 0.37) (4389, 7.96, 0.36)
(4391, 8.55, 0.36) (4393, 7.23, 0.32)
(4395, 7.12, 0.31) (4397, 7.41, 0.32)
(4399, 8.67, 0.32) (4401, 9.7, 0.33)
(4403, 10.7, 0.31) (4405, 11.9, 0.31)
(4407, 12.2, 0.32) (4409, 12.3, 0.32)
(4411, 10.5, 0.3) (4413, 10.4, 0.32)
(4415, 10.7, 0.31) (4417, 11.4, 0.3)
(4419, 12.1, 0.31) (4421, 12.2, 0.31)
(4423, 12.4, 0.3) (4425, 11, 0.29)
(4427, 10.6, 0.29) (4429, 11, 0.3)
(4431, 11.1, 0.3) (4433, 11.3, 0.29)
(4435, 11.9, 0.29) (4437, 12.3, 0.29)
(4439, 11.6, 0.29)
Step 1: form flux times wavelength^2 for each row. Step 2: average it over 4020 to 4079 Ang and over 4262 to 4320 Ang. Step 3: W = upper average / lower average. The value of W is 1.70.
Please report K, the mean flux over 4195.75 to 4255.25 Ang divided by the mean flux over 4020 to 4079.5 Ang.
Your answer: 1.48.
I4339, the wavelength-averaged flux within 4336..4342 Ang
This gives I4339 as 10.1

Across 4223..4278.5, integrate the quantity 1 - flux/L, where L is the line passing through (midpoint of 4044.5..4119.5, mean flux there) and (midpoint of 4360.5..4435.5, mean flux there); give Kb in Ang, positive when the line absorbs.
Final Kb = 1.9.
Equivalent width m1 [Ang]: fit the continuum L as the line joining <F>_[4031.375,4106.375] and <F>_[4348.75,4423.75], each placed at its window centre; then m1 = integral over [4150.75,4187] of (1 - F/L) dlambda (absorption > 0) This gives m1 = -4.5 Ang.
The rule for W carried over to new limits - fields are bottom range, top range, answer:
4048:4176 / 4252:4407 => 1.20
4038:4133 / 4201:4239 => 1.18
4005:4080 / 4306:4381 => 2.06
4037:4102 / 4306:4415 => 1.52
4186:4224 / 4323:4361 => 1.21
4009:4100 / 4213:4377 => 1.63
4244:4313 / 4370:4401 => 1.02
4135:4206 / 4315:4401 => 1.15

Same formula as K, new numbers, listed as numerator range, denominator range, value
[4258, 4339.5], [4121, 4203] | 1.04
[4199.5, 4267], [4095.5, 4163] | 0.96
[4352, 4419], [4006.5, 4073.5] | 1.85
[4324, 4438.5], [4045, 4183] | 1.18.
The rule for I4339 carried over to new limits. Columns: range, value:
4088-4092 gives 9.07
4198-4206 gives 9.19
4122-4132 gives 9.34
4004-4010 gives 4.55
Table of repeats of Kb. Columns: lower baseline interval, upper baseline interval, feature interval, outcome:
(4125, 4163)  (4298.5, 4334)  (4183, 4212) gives 0.4 Ang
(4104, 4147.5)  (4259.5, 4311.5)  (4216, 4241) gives 1.2 Ang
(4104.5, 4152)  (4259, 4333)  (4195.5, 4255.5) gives 2.3 Ang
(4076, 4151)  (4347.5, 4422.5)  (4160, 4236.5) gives 2.7 Ang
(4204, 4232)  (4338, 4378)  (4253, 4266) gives 1.2 Ang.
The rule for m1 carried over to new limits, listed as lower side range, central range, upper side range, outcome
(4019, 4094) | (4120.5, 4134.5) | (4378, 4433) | -3.81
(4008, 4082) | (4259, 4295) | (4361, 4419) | -2.56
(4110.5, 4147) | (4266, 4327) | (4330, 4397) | 0.53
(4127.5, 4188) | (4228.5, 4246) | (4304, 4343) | 1.55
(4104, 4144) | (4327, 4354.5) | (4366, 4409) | -3.34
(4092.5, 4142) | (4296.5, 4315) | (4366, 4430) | 0.77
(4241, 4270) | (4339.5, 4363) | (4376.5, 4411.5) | -1.84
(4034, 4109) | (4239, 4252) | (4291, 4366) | 0.35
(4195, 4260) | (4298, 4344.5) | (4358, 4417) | -3.24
